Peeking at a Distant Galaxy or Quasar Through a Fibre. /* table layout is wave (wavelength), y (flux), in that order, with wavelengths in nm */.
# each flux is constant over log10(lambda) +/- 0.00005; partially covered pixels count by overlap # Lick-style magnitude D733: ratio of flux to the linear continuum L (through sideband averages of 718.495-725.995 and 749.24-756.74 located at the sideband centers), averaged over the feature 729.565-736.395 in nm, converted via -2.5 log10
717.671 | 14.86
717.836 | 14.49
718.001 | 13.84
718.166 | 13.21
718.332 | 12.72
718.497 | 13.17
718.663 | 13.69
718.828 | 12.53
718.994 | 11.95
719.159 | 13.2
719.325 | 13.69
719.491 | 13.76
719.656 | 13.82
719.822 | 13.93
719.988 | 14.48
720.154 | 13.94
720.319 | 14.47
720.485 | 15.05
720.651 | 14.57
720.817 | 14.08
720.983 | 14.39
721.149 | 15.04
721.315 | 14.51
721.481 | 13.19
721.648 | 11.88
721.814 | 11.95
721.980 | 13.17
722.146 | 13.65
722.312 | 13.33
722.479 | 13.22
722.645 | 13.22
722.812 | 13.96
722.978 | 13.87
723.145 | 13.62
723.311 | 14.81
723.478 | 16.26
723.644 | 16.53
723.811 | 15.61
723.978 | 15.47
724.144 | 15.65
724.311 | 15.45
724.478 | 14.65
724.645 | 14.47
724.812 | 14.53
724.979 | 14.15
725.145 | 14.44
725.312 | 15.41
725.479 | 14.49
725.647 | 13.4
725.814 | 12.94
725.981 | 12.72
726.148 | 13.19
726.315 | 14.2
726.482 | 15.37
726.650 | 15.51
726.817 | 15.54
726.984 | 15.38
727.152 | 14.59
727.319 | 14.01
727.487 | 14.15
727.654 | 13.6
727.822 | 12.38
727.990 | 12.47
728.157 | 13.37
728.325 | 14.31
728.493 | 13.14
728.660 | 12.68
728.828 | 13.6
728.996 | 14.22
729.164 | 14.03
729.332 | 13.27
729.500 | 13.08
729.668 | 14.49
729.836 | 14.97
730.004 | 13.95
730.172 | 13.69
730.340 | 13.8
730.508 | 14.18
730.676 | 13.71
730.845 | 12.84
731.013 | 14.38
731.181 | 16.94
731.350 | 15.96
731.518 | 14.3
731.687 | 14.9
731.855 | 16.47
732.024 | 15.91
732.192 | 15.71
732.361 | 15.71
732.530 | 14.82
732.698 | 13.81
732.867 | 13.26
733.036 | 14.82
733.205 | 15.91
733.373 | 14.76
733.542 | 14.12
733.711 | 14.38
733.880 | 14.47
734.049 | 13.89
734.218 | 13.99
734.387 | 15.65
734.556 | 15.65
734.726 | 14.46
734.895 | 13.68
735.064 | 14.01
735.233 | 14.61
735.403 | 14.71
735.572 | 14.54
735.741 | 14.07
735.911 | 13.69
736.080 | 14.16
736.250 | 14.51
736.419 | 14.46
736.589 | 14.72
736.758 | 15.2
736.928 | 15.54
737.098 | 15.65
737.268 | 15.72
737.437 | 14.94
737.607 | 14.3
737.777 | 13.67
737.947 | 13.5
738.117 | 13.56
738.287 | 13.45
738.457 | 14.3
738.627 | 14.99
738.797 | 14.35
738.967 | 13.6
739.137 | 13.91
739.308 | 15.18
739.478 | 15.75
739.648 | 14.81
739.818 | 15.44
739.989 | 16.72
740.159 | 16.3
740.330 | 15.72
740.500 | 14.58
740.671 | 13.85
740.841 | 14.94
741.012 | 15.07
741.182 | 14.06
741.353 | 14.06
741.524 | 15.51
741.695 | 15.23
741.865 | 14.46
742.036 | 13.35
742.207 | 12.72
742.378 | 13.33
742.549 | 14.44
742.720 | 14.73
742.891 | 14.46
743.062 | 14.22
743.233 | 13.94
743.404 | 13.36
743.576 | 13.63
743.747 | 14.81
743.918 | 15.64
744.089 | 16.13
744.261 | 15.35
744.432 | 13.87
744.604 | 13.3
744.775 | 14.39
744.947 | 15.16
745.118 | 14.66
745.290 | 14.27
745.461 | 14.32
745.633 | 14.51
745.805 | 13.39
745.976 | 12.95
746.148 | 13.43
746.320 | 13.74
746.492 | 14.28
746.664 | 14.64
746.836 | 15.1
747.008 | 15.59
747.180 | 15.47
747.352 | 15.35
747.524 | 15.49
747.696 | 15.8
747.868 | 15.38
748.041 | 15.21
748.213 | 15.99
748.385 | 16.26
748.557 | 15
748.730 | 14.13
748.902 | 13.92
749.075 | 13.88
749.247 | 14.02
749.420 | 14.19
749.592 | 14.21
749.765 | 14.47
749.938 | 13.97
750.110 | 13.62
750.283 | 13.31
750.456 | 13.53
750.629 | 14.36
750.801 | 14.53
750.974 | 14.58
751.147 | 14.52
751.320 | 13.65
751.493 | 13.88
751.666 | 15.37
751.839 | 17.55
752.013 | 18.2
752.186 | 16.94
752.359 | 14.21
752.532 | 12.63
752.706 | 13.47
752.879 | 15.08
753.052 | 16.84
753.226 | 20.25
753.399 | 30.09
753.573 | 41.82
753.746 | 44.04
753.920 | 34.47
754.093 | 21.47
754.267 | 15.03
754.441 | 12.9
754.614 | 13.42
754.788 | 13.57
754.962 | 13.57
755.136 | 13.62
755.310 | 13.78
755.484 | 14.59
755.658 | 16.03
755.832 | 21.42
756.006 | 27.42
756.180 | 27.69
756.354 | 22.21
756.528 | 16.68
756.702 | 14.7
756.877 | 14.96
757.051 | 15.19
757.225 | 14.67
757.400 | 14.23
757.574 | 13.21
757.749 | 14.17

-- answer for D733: 0.059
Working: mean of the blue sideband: 14.1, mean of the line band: 14.6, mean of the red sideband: 17.9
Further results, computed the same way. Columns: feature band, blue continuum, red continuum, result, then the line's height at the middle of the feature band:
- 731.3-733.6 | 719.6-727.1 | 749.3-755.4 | 0.02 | 15.3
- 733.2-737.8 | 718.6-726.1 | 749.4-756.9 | 0.08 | 15.7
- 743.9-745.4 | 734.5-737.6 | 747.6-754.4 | 0.11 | 16.2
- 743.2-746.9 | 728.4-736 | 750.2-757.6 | 0.16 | 16.6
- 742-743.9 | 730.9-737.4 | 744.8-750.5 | 0.05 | 14.6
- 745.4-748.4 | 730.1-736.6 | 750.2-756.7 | 0.17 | 17.2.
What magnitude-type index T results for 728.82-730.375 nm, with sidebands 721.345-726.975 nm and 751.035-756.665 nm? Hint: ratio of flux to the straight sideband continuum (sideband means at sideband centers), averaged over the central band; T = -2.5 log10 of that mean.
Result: 0.092 mag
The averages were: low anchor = 14.3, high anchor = 19.2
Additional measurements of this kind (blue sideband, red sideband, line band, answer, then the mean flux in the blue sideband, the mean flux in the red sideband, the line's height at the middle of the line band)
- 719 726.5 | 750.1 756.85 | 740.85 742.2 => 0.16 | 14.1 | 18.4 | 16.7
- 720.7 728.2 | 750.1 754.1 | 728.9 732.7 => 0.05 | 14.2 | 19.2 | 15.3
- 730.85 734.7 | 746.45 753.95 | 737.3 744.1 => 0.09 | 14.9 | 16.9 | 15.8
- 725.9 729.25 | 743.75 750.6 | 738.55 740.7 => -0.05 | 13.9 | 14.6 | 14.3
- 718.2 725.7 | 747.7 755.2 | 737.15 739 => 0.10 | 14.1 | 17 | 15.7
